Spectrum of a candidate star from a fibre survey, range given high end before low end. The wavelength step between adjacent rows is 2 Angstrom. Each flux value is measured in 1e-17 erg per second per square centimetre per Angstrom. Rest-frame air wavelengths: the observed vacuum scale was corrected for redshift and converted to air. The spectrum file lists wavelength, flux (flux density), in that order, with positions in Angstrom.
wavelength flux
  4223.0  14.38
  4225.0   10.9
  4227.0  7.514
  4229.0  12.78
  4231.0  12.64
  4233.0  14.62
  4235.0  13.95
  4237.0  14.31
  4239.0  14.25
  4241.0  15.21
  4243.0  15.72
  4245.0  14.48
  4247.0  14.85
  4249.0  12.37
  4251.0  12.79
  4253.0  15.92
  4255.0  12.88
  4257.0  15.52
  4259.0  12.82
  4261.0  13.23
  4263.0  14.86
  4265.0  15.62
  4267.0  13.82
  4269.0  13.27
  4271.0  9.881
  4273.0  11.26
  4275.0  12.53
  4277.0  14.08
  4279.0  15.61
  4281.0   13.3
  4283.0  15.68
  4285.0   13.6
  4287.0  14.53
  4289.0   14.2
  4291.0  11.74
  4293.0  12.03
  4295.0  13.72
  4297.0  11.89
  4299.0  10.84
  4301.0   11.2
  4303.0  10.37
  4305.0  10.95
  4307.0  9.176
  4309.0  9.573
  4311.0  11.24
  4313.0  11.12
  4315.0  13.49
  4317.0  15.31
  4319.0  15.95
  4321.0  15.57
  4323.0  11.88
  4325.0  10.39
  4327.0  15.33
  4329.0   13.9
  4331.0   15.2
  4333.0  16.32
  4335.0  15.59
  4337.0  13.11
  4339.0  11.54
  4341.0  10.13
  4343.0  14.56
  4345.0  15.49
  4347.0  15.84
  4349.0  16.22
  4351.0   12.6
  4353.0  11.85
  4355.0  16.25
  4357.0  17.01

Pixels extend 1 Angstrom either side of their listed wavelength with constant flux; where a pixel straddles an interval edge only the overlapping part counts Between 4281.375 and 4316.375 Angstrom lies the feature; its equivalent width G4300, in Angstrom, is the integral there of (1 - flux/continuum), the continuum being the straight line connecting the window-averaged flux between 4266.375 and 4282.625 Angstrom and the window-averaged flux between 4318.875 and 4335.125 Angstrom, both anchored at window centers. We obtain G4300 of 3.80 Angstrom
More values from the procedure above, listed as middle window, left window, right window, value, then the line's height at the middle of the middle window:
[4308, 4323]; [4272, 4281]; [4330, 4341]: 0.74 Angstrom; 13.8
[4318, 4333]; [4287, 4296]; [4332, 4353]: -0.51 Angstrom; 13.7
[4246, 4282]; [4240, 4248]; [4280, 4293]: 2.08 Angstrom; 14.4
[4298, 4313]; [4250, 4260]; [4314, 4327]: 3.65 Angstrom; 13.9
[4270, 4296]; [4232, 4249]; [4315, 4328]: 1.87 Angstrom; 14.3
